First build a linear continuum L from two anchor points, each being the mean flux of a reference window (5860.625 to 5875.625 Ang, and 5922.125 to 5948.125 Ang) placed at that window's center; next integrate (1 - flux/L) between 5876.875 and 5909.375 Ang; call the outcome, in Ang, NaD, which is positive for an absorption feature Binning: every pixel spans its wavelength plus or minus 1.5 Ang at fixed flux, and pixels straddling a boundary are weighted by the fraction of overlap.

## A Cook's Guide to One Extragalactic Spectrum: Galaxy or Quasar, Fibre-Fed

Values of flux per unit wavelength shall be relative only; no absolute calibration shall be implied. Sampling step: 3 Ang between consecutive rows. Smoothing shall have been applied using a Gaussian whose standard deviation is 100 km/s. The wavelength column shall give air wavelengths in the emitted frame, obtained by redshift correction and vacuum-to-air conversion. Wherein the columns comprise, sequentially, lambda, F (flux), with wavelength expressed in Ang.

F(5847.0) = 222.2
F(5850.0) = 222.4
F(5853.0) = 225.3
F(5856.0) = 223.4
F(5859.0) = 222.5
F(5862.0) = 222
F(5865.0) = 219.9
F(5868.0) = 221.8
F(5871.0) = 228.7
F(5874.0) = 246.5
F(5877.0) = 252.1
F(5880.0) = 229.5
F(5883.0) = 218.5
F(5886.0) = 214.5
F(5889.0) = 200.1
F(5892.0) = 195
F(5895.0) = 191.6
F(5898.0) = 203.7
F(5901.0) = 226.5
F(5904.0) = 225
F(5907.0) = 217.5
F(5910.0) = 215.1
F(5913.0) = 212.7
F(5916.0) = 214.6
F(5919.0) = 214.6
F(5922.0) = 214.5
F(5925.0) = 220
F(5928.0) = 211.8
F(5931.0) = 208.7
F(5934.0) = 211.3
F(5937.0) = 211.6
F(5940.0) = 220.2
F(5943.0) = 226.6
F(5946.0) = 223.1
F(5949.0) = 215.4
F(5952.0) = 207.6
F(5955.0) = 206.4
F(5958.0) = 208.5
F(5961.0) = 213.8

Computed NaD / 1.4 Ang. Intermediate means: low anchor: 228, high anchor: 217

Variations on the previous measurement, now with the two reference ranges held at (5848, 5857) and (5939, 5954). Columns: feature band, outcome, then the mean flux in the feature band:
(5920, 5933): 0.3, 214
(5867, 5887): -0.8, 231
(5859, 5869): 0.1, 221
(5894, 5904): 0.5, 211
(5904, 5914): 0.2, 217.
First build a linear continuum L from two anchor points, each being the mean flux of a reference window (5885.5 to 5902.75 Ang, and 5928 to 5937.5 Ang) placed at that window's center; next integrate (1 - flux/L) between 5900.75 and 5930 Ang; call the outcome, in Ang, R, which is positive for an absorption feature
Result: -1.21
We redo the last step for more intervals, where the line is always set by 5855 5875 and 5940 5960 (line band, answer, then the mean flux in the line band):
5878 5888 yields 0.1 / 221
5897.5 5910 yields 0.1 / 219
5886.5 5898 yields 1.3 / 198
